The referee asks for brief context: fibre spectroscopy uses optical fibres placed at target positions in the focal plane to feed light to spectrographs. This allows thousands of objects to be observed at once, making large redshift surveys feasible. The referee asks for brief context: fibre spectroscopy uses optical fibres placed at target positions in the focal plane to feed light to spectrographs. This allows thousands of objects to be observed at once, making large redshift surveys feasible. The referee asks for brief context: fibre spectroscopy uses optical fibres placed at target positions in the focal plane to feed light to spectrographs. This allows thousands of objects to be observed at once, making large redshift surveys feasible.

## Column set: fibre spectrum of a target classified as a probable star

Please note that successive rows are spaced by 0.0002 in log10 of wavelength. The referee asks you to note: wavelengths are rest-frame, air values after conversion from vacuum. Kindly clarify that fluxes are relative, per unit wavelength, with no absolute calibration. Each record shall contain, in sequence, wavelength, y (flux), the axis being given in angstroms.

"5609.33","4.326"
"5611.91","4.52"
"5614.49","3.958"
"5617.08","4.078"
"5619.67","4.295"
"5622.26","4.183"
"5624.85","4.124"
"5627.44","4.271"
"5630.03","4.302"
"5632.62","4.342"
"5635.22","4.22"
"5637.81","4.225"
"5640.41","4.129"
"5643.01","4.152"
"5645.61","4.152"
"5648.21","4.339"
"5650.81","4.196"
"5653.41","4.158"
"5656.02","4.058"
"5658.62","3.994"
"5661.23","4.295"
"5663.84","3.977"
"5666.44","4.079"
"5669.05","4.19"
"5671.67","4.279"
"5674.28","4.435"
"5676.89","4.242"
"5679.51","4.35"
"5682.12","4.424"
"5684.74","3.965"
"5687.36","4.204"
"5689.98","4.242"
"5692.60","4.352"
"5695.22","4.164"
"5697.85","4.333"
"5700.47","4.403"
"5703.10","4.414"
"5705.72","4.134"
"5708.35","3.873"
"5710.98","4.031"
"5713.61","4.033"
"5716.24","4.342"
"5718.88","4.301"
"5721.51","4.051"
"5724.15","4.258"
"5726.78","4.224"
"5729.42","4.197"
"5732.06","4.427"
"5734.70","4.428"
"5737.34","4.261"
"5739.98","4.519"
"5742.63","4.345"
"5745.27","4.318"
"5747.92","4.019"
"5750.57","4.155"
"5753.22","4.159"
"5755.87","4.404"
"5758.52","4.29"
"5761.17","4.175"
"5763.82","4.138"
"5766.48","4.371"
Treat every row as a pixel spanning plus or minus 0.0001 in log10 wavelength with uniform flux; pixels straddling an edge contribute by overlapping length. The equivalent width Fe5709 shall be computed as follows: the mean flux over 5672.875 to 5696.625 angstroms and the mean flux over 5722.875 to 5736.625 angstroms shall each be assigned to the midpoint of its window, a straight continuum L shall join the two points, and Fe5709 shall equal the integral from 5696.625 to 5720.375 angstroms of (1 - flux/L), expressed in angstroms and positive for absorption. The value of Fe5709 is 0.5 angstroms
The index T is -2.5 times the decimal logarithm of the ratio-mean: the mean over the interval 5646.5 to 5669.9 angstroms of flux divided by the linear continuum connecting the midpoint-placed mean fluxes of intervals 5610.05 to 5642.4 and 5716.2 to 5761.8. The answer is 0.02 mag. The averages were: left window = 4.22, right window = 4.27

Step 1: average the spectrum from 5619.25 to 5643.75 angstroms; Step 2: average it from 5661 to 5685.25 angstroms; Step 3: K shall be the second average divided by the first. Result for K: 1.0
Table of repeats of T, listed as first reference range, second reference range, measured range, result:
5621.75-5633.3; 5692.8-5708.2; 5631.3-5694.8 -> 0.01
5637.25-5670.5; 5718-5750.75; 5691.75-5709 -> -0.01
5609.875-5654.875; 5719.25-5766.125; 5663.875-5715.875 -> 0.01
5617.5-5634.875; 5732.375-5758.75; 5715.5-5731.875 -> 0.01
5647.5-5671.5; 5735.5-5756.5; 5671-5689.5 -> -0.02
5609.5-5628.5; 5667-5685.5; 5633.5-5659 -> 0.02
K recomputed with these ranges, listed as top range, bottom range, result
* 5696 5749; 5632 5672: 1.02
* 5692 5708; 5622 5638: 1.01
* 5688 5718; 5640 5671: 1.02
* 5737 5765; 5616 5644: 1.01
